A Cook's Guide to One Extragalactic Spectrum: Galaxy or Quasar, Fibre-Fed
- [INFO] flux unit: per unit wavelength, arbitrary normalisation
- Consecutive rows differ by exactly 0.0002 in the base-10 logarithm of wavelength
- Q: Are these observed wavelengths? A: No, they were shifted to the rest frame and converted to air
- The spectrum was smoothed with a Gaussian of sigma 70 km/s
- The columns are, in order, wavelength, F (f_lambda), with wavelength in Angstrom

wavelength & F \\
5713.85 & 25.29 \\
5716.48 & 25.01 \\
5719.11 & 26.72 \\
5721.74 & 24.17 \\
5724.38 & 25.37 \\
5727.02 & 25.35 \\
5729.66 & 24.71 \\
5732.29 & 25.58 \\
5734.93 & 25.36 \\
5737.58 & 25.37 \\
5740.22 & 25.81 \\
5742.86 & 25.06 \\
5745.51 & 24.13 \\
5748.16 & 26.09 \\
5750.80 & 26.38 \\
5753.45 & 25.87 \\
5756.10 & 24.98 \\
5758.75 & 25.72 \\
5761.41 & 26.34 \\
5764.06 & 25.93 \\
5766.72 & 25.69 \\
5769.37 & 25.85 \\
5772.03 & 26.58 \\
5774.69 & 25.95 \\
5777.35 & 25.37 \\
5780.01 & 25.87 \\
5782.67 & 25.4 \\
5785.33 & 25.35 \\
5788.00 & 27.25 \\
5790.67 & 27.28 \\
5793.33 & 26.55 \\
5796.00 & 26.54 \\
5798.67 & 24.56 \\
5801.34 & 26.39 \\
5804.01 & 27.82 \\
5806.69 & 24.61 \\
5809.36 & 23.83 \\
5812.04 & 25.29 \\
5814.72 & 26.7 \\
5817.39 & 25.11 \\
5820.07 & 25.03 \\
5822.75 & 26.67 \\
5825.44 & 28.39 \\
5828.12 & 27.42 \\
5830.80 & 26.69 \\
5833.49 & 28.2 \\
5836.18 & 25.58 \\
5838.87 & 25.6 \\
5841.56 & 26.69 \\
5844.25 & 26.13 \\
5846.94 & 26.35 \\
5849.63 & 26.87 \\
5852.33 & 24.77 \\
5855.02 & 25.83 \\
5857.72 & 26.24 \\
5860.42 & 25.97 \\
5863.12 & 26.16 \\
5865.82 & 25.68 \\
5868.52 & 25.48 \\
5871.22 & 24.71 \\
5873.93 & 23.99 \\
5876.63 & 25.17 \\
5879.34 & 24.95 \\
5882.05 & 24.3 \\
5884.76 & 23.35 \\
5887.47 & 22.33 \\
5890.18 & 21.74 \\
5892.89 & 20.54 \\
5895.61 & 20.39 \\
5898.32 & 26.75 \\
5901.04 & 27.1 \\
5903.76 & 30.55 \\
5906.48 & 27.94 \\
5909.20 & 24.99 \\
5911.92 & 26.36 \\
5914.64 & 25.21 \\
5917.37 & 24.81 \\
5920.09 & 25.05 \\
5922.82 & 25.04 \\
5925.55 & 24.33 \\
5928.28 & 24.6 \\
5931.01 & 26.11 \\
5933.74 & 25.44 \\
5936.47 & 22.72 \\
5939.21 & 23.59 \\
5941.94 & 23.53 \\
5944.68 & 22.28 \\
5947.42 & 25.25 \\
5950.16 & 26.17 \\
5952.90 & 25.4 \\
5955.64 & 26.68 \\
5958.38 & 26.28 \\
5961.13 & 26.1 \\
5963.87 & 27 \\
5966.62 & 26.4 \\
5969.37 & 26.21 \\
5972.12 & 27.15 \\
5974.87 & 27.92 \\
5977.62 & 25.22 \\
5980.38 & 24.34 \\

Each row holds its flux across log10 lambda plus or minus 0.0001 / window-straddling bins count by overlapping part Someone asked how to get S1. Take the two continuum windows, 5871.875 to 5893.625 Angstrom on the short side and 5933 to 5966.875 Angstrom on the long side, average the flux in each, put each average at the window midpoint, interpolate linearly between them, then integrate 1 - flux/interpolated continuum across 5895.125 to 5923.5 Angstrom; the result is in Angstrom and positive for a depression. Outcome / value -2.3 Angstrom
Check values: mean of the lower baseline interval 23.4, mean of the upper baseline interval 25.1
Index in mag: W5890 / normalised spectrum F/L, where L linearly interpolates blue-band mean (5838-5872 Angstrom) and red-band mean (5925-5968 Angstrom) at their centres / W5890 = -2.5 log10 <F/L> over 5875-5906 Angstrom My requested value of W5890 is 0.05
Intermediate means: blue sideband 25.9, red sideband 25.1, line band 24.4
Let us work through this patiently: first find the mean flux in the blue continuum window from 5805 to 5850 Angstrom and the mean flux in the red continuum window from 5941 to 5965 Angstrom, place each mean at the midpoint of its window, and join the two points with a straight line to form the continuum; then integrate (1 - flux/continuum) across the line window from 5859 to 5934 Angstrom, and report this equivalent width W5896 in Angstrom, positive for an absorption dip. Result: 2.3 Angstrom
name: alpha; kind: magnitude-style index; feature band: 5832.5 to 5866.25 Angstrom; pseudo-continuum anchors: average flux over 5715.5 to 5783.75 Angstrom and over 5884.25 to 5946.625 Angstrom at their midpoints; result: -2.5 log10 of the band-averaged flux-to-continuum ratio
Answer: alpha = -0.050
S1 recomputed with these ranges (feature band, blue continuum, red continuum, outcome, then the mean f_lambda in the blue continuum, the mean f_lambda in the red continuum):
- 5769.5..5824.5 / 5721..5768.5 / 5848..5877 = -0.9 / 25.5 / 25.6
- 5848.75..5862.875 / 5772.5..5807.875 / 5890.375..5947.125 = -0.3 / 26.1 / 24.8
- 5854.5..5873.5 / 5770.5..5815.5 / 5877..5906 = -0.6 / 25.9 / 24.3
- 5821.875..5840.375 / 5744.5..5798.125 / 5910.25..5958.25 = -1.0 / 25.9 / 24.9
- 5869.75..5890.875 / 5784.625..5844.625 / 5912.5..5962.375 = 1.4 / 26.3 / 24.9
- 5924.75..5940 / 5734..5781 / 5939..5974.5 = 0.7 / 25.7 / 25.7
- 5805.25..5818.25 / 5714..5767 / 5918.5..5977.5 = 0.2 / 25.5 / 25.4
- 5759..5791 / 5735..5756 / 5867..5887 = -1.0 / 25.5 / 24.5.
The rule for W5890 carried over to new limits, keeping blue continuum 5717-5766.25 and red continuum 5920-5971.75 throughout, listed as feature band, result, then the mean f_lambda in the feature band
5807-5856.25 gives -0.03 mag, 26.1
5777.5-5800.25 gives -0.03 mag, 26.1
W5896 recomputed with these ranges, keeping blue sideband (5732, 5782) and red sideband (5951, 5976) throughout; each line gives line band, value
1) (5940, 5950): 0.9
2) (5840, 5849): -0.1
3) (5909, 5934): 1.1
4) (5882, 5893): 1.6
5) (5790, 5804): -0.3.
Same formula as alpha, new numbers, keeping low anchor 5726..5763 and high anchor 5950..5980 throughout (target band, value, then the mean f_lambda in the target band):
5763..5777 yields -0.02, 26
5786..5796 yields -0.05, 26.8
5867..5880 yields 0.05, 24.9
